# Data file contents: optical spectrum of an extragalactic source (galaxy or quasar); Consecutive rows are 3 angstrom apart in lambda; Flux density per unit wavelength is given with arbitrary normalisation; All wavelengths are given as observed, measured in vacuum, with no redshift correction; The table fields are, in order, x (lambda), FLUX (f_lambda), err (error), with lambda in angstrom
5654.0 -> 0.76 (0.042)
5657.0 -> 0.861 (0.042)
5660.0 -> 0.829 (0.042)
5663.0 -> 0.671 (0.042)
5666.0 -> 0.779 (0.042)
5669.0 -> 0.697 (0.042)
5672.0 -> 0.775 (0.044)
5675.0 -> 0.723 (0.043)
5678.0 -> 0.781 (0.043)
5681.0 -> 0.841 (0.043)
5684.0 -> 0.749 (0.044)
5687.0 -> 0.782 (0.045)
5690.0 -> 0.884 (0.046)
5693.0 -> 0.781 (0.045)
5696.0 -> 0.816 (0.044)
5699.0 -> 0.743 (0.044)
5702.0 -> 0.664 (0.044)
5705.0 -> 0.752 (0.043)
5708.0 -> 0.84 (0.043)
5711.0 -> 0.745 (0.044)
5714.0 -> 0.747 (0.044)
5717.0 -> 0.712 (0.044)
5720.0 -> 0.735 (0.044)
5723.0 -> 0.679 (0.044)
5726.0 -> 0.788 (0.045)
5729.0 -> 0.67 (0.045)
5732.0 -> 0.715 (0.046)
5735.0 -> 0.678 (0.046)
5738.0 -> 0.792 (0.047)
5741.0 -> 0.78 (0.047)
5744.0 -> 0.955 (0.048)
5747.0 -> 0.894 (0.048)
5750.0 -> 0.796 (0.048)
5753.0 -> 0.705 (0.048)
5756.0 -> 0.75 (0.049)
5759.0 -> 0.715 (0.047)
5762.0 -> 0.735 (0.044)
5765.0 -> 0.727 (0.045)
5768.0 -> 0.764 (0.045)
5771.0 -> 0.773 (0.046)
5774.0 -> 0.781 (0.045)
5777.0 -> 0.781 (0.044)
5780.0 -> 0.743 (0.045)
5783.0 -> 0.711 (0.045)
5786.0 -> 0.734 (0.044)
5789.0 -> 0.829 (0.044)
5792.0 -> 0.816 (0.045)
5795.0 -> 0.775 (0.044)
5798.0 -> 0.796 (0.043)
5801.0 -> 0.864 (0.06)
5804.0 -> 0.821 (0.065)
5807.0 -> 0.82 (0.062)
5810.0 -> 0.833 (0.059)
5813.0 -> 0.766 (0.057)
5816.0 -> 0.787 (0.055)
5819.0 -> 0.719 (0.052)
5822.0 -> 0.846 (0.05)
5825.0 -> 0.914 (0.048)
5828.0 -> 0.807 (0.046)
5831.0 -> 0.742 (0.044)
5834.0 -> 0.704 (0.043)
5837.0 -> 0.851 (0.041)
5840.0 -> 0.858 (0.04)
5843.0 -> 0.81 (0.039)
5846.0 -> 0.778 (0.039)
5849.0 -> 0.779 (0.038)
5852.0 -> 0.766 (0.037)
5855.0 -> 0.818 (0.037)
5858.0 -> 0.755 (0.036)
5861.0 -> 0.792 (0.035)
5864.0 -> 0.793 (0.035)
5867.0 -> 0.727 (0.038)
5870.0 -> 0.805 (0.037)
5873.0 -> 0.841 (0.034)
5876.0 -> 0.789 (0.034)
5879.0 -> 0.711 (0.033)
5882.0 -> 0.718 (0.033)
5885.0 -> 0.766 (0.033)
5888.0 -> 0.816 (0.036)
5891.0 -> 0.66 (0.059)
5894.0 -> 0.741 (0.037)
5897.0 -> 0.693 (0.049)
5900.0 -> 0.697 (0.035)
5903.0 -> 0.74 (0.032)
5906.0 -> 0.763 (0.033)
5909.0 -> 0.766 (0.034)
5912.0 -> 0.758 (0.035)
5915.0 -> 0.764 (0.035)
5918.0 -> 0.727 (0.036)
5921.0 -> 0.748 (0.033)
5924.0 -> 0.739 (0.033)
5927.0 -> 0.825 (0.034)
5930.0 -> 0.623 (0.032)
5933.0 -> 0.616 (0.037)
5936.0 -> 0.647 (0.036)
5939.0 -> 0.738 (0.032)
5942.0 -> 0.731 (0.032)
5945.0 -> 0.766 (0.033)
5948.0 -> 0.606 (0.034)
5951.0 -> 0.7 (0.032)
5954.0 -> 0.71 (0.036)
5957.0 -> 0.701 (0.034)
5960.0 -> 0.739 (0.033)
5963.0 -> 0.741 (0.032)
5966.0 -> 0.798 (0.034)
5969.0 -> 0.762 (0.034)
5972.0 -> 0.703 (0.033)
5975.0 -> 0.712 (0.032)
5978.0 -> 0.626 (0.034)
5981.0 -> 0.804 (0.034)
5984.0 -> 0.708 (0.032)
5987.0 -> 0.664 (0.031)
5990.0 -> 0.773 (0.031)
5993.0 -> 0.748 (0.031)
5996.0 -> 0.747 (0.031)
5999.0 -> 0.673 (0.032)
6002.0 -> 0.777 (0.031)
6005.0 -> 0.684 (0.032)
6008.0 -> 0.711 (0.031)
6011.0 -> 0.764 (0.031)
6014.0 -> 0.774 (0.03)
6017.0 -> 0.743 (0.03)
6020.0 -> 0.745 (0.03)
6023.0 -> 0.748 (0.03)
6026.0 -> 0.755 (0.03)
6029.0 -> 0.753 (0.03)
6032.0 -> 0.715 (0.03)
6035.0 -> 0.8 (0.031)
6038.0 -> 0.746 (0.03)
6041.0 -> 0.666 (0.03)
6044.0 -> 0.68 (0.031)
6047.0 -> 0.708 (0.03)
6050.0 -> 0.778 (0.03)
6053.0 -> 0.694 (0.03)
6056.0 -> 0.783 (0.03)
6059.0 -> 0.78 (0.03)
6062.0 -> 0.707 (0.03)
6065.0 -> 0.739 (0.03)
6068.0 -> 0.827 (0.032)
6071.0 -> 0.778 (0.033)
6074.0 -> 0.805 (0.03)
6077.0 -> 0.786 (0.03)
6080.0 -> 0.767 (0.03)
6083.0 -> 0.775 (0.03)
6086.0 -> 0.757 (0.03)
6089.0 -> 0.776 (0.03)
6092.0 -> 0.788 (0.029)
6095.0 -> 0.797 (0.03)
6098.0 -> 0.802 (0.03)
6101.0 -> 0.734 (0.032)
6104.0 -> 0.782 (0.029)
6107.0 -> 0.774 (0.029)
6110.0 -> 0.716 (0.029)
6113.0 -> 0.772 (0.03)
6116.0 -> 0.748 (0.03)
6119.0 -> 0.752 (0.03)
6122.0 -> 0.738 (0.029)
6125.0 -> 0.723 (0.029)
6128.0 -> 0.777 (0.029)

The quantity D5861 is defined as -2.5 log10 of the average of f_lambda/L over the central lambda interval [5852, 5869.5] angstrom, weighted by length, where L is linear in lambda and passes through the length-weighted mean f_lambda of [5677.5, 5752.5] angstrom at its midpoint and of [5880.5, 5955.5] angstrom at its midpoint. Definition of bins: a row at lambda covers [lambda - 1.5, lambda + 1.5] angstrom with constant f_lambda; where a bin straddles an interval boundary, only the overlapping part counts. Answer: -0.06 mag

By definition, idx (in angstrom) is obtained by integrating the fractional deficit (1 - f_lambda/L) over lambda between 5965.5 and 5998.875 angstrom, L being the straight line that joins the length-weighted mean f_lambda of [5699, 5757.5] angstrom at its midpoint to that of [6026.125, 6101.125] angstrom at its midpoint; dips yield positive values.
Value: 1.36 angstrom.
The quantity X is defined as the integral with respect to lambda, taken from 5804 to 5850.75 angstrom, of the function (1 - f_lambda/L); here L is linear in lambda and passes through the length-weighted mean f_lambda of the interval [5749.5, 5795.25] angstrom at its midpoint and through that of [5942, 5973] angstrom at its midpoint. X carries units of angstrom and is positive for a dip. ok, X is -3.4 angstrom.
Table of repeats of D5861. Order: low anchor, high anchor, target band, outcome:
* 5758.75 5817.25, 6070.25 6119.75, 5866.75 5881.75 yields 0.01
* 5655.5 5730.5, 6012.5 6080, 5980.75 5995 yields 0.03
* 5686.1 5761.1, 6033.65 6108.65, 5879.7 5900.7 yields 0.05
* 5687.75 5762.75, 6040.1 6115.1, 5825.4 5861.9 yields -0.04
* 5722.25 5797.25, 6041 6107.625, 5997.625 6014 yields 0.05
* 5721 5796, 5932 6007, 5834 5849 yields -0.09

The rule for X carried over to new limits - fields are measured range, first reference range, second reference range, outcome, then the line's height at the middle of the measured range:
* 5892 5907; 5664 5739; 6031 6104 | 0.7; 0.756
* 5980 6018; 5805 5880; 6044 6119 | 1.9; 0.774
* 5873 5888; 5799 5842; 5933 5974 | 0.1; 0.767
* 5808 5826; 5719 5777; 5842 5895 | -1.0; 0.766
